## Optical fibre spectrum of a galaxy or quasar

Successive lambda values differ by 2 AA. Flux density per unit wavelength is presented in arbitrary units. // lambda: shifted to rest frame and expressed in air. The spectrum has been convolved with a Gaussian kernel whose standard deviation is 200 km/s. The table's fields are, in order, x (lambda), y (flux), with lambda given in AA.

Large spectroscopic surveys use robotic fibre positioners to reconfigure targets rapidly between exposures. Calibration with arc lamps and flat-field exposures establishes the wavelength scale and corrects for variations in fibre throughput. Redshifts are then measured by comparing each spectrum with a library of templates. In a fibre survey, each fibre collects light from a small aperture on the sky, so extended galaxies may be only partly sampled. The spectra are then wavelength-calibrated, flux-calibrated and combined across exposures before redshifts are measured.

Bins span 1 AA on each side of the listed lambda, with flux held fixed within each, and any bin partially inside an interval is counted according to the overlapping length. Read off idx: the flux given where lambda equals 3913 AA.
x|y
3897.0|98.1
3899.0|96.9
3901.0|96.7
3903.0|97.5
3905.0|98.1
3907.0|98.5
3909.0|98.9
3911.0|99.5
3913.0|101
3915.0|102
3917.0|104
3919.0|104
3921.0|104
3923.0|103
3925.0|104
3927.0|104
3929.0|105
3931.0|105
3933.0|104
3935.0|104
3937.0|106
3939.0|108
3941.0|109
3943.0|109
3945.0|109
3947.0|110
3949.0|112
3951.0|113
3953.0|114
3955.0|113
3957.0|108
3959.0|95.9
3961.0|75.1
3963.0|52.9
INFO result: 101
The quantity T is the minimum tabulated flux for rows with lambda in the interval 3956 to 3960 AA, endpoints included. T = 95.9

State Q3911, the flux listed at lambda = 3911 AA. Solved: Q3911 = 99.5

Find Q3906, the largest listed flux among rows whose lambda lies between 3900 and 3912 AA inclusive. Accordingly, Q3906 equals 99.5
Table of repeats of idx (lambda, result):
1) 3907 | 98.5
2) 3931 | 105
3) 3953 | 114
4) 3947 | 110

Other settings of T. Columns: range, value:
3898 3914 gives 96.7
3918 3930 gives 103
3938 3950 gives 108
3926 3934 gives 104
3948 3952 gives 112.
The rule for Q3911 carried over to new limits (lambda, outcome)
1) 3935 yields 104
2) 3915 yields 102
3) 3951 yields 113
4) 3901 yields 96.7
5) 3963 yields 52.9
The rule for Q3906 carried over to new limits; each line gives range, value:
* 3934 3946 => 109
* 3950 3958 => 114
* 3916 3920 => 104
